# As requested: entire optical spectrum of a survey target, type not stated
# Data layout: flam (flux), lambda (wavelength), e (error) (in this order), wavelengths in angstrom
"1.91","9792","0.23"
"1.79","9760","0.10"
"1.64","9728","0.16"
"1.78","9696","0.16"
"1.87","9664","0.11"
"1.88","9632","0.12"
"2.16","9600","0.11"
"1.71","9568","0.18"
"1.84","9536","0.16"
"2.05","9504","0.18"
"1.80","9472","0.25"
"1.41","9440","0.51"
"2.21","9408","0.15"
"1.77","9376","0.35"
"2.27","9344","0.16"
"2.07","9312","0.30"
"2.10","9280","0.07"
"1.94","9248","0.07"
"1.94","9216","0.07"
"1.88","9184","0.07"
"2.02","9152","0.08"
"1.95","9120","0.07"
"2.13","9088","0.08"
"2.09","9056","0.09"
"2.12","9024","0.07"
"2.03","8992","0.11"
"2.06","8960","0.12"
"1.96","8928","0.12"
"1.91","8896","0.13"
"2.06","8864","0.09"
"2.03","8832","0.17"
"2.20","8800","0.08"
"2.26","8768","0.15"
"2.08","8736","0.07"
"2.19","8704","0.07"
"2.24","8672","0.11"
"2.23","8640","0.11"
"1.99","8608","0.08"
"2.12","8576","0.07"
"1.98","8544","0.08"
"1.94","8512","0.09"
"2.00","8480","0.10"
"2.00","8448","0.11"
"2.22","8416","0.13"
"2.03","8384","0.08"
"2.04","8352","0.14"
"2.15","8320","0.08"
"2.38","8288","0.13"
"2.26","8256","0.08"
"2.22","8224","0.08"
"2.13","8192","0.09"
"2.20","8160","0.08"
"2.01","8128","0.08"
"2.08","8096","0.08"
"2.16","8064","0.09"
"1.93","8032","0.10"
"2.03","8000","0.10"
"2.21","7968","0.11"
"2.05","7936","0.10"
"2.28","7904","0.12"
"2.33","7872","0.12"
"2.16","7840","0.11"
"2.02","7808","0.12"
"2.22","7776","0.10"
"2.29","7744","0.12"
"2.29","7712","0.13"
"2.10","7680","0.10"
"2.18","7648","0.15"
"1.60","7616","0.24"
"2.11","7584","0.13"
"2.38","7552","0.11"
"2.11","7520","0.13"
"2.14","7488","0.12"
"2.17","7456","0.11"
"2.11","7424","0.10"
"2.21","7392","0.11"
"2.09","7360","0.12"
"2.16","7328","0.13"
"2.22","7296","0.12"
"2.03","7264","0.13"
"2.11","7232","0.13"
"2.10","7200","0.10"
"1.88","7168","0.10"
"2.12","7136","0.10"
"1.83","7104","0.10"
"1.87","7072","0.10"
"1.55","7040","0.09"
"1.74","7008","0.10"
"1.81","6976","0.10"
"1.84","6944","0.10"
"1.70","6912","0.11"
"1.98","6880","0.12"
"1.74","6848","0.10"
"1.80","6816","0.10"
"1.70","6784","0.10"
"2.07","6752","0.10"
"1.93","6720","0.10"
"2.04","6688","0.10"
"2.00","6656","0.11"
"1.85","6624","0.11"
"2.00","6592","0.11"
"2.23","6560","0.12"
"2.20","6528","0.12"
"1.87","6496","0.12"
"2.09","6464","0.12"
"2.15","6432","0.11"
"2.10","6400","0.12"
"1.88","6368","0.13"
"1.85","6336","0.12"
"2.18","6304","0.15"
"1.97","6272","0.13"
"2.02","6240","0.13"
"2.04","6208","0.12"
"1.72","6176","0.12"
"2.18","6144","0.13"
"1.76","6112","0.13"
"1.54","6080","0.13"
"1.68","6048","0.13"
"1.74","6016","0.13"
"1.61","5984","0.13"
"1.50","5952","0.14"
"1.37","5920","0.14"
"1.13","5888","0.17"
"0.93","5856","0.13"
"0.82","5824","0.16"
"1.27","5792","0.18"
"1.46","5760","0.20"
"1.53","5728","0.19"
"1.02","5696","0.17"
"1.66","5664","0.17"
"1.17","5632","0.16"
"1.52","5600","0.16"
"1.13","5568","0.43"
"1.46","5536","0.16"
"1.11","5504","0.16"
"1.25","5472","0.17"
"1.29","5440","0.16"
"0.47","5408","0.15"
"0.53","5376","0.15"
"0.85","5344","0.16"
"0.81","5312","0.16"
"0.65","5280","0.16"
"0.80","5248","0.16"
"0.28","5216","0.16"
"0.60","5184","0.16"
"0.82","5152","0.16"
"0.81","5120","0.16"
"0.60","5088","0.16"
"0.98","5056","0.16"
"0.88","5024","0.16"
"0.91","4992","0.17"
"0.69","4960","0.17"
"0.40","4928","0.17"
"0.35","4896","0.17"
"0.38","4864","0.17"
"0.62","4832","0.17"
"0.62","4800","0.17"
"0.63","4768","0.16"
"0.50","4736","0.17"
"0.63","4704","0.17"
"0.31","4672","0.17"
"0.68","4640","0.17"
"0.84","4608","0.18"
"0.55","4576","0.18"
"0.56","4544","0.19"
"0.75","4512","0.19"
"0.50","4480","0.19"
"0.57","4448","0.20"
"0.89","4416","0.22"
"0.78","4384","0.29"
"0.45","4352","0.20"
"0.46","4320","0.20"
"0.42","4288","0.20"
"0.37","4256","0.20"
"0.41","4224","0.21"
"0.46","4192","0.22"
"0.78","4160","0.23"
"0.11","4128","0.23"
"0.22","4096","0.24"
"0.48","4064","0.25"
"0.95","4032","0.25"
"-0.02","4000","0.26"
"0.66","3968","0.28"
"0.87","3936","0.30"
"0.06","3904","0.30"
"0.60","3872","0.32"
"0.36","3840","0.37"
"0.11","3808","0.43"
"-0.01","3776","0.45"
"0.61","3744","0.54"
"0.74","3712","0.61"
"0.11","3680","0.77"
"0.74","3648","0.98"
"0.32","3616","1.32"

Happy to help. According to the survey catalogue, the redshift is 0.361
